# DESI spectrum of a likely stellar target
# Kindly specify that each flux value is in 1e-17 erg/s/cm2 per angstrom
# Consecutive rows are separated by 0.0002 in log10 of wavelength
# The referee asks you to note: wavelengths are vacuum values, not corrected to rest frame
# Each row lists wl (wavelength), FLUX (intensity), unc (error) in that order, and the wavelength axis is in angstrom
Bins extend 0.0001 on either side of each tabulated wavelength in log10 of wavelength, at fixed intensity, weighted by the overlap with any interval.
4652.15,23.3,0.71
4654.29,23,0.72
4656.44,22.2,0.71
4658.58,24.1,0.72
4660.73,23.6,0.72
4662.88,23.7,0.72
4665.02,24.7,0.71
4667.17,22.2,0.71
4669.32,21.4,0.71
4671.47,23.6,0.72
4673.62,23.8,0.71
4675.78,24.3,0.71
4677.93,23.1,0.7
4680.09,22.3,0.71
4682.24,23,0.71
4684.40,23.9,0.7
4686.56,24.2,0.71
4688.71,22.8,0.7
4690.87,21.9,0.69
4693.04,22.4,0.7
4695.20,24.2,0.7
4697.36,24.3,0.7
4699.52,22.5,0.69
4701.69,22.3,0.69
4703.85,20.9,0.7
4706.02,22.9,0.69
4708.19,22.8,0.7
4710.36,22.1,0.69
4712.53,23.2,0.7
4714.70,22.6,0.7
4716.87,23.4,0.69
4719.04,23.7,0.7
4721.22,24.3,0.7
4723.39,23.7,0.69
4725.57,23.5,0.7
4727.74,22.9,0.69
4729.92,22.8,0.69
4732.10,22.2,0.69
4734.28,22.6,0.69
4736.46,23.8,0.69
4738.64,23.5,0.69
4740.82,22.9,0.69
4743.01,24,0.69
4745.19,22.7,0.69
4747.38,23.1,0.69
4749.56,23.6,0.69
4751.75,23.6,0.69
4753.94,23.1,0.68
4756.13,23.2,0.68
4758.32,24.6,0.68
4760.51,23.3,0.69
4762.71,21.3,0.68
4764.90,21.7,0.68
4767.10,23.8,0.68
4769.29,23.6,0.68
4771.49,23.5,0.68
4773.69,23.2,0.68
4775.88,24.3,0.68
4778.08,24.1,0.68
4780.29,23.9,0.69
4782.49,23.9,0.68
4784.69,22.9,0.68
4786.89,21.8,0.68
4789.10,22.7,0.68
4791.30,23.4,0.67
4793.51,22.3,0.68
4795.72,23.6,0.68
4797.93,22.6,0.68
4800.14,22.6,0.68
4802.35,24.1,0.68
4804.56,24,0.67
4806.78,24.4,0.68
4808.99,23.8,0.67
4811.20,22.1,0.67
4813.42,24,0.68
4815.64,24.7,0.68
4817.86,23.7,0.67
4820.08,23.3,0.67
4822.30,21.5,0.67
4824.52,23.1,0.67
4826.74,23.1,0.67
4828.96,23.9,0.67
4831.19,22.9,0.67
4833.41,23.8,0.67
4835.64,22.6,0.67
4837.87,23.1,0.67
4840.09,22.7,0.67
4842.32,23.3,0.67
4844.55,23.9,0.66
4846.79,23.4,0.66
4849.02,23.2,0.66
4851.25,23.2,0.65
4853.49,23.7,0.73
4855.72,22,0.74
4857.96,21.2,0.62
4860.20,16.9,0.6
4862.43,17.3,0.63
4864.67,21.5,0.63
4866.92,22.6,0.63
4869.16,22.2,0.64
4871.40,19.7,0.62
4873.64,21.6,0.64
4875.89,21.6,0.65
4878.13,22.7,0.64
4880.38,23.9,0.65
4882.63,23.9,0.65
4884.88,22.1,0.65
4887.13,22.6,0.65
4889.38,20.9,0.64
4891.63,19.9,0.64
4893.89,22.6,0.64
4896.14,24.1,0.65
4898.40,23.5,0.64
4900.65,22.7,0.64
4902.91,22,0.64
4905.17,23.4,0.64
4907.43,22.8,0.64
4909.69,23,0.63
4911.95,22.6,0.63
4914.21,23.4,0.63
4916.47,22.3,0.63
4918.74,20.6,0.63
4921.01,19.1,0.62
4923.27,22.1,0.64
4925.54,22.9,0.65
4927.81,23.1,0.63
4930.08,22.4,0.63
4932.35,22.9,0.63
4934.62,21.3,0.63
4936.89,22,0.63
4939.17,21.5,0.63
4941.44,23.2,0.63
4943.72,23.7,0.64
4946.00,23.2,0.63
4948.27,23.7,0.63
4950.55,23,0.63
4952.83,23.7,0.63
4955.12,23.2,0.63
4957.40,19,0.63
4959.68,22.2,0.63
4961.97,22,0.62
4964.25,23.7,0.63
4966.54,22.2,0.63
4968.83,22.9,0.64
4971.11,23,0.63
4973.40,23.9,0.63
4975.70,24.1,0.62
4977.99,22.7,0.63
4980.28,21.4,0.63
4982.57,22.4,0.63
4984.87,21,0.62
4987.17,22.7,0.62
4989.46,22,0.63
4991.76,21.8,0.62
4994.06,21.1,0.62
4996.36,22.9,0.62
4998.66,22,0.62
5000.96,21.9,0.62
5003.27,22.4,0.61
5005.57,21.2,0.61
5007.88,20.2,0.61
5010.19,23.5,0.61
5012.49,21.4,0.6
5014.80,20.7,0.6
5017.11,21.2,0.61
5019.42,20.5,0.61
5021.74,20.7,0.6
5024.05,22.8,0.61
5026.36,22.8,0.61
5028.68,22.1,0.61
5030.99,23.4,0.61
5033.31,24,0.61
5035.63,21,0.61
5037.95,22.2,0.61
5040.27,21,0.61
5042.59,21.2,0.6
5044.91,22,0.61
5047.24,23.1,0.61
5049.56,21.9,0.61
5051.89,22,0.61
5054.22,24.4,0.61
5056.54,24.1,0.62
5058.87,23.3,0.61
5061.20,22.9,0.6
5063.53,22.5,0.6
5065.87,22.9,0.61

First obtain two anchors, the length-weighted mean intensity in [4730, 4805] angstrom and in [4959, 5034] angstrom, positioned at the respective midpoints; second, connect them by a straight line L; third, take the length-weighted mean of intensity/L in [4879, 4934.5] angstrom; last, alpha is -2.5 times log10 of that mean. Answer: 0.01 mag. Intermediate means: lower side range 23.2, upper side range 22.2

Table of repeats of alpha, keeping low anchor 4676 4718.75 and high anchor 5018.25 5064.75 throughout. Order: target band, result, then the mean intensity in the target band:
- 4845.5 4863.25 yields 0.06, 21.5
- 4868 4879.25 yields 0.05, 21.6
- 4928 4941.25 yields 0.02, 22.2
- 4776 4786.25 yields -0.04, 23.7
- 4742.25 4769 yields -0.02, 23.2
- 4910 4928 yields 0.03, 22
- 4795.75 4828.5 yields -0.03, 23.4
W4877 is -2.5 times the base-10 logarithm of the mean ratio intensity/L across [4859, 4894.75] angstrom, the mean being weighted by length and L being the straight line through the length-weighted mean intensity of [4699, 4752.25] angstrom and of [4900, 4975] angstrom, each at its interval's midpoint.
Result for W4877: 0.06 mag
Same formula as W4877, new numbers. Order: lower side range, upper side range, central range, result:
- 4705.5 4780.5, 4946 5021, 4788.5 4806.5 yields -0.01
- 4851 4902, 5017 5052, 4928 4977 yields -0.04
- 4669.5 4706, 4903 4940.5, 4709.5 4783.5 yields -0.02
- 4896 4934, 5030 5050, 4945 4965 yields -0.01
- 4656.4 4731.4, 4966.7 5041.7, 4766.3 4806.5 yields -0.03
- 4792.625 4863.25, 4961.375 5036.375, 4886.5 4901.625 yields 0.01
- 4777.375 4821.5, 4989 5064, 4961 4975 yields -0.03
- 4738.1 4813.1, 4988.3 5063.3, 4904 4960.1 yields 0.01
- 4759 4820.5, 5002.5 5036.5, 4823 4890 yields 0.03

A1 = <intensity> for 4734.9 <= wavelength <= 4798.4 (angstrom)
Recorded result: 23.2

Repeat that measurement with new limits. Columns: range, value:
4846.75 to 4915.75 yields 22.1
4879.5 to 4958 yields 22.5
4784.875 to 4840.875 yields 23.2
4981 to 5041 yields 21.9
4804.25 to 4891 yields 22.5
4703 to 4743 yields 23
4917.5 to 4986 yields 22.4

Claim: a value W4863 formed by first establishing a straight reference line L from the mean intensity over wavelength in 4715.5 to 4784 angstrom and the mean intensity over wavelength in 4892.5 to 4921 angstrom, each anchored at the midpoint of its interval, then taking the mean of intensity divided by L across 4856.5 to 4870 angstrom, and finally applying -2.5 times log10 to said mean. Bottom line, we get 0.13 mag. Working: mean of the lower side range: 23.3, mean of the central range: 20.3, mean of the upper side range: 22.6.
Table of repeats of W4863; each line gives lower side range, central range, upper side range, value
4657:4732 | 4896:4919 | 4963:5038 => -0.015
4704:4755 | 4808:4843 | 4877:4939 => -0.023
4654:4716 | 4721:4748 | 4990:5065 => -0.014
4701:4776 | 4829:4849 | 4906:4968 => -0.023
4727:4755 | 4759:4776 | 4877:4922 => -0.002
